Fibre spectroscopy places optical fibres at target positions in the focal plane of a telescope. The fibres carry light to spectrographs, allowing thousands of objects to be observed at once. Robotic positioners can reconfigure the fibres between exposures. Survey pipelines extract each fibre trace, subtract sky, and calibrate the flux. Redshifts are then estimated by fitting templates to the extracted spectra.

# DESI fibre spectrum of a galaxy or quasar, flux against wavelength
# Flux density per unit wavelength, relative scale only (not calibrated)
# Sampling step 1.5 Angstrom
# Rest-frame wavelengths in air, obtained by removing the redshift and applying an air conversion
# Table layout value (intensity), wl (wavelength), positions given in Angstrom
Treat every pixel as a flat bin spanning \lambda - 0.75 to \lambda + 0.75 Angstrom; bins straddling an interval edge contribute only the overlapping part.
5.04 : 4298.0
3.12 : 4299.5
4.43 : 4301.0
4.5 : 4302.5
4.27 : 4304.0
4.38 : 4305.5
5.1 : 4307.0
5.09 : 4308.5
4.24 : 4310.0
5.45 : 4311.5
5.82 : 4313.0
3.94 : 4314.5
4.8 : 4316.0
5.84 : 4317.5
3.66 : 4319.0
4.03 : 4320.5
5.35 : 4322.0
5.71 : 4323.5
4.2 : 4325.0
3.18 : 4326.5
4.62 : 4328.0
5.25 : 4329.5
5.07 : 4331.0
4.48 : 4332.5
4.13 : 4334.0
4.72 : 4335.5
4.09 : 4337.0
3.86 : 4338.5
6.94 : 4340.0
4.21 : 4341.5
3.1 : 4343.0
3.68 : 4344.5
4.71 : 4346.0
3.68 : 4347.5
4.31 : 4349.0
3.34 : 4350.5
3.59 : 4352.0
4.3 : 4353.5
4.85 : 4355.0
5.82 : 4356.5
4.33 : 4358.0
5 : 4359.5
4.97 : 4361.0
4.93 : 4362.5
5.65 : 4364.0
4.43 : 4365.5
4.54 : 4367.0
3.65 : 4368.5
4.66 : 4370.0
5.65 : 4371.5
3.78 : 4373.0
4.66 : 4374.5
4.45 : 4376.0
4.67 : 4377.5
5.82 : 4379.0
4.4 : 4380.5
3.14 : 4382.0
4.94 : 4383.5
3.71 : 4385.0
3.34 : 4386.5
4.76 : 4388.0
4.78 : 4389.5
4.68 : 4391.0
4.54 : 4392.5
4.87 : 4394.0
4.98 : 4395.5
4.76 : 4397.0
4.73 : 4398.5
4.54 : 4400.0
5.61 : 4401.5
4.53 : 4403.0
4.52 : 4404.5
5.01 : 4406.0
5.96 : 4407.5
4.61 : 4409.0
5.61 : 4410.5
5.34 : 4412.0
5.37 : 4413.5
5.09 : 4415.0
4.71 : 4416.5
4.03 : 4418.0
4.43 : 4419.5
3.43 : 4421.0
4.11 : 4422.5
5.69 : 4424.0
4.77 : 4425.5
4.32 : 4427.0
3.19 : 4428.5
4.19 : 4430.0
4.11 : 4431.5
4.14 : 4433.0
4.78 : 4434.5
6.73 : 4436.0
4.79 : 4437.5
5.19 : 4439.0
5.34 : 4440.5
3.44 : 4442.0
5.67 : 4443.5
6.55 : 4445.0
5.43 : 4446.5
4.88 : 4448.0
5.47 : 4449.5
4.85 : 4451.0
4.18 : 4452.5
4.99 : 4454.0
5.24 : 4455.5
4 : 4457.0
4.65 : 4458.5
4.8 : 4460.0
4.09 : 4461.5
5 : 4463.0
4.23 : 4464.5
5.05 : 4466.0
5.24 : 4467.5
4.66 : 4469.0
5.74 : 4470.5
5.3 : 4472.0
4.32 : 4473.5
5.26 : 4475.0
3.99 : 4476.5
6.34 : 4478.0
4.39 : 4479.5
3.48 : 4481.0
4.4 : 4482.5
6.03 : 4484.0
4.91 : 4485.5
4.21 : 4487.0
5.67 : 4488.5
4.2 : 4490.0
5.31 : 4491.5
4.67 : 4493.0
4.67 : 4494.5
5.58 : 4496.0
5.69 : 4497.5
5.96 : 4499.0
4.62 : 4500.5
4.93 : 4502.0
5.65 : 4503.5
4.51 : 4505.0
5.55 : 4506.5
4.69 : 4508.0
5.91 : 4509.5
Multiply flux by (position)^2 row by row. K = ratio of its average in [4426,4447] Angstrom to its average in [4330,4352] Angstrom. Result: 1.18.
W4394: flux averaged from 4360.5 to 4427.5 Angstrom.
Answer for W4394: 4.69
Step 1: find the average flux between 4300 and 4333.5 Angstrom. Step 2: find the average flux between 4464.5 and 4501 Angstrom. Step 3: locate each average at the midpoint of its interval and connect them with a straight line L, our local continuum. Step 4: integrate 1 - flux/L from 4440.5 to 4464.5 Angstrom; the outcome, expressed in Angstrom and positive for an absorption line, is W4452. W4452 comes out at 0.2 Angstrom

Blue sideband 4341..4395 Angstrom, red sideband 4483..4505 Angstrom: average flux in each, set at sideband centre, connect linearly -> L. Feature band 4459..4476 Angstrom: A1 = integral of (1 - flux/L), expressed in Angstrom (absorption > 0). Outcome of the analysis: 0.4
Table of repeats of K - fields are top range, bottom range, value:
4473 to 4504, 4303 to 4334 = 1.14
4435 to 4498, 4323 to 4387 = 1.17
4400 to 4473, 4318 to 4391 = 1.12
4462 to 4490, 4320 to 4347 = 1.15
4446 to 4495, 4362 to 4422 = 1.07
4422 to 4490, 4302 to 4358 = 1.13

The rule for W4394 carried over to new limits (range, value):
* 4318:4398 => 4.51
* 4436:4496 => 4.92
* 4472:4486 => 4.82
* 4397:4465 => 4.81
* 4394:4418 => 4.99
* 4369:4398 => 4.55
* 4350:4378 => 4.6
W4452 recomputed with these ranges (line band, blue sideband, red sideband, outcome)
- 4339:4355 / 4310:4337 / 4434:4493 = 1.8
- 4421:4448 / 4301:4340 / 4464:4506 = 0.4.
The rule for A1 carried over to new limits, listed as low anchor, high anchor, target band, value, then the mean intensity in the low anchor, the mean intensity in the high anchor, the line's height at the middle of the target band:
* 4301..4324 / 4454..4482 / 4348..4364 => 0.7 Angstrom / 4.79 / 4.77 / 4.78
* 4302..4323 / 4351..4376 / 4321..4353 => 2.2 Angstrom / 4.76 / 4.66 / 4.71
